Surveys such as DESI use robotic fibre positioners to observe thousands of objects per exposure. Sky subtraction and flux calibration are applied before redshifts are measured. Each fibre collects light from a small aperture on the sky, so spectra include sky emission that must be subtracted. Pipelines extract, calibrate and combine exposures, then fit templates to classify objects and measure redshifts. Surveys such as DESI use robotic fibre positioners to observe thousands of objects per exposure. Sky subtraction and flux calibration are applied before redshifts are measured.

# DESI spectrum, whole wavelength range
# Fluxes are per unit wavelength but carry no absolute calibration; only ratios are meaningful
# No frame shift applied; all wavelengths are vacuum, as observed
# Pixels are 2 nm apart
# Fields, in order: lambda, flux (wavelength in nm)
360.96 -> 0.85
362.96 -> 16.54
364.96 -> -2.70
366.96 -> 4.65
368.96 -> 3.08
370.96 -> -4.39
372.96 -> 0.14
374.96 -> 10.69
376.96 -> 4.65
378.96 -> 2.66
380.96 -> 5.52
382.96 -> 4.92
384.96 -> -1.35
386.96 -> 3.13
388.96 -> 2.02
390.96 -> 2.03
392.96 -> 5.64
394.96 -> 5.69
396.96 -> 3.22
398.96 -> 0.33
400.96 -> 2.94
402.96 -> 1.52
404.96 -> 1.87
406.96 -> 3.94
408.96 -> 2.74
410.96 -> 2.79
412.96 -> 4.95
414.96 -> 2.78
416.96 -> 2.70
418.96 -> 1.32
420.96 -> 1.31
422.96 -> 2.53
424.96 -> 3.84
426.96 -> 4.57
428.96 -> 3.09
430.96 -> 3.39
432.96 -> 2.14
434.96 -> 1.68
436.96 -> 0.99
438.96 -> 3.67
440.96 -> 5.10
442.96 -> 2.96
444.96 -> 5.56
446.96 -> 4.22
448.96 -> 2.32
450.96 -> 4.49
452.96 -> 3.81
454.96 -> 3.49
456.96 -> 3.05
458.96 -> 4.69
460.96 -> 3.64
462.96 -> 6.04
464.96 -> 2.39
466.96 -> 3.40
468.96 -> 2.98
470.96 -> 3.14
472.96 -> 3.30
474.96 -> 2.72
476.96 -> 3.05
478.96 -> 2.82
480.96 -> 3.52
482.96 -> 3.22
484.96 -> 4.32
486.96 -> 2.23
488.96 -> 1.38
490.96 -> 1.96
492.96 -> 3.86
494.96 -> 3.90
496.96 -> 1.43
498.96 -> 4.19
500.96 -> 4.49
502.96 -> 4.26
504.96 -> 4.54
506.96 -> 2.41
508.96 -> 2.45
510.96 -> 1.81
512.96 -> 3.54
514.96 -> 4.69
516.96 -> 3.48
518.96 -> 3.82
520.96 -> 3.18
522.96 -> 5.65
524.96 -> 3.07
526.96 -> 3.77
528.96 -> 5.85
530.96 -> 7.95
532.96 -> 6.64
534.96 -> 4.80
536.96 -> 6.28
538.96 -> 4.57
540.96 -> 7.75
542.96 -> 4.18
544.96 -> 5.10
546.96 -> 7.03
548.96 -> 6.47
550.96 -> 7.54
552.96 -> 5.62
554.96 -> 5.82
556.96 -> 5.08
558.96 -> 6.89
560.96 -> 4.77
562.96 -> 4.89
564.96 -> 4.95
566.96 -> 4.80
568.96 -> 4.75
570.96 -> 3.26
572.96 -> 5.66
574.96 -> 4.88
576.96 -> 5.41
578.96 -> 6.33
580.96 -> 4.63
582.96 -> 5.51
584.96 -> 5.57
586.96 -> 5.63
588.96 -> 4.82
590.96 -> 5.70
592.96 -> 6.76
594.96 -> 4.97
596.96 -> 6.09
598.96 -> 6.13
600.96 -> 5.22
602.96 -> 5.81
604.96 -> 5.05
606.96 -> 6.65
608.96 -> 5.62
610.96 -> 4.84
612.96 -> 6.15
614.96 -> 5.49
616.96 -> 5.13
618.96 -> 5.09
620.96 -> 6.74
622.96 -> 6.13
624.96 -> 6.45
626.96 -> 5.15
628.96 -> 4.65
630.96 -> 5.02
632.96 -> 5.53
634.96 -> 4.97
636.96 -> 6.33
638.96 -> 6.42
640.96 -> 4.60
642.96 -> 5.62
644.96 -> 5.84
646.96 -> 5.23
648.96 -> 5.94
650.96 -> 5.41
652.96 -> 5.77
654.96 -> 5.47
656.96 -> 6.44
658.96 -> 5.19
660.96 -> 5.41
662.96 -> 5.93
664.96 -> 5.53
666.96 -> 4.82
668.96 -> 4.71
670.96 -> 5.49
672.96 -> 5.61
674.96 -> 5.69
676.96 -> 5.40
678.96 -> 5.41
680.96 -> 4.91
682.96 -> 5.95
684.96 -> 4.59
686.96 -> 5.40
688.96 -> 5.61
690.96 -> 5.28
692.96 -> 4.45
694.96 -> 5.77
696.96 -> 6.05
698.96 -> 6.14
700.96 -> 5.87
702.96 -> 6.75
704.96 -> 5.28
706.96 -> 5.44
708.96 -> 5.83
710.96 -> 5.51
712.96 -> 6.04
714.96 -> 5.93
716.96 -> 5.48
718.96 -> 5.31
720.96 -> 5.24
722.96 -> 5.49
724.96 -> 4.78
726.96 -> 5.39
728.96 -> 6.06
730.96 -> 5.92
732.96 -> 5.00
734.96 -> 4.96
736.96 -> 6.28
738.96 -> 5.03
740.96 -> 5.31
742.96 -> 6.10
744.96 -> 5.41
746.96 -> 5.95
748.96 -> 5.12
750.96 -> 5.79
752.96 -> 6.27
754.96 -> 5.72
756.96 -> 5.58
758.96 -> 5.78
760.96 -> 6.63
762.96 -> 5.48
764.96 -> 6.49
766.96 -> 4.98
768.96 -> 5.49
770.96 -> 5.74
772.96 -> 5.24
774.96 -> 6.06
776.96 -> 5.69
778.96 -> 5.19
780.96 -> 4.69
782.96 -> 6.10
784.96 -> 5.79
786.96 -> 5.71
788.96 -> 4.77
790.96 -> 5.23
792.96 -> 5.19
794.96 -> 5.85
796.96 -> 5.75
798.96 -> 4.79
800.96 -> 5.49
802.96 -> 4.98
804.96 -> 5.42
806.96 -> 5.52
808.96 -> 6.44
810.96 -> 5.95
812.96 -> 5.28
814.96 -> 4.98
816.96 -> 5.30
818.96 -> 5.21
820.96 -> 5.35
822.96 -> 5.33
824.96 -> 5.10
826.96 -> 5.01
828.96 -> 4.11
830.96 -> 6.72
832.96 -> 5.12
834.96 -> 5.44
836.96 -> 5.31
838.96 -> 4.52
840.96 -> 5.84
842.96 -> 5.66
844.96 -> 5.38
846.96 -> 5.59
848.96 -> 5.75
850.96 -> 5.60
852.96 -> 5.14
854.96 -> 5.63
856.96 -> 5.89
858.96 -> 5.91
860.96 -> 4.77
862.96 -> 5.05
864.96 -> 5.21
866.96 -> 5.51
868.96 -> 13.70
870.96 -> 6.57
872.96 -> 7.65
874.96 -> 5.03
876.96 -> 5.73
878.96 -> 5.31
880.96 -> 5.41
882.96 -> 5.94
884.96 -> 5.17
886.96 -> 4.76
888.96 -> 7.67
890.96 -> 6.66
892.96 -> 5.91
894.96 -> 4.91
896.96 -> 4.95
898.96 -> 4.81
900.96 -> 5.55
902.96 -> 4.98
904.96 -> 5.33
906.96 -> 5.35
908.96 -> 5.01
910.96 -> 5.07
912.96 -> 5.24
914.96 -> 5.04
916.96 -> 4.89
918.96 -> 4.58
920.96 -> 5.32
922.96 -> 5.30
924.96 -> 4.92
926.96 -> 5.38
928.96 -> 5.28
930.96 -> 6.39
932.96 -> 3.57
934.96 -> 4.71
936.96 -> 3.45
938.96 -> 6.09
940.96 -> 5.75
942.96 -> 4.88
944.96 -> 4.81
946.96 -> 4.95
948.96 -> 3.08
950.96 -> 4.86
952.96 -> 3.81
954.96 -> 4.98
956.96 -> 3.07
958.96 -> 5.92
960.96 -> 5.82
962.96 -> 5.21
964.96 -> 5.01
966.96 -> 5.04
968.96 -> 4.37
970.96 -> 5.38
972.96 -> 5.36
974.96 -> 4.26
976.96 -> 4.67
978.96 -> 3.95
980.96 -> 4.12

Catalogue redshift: 0.32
